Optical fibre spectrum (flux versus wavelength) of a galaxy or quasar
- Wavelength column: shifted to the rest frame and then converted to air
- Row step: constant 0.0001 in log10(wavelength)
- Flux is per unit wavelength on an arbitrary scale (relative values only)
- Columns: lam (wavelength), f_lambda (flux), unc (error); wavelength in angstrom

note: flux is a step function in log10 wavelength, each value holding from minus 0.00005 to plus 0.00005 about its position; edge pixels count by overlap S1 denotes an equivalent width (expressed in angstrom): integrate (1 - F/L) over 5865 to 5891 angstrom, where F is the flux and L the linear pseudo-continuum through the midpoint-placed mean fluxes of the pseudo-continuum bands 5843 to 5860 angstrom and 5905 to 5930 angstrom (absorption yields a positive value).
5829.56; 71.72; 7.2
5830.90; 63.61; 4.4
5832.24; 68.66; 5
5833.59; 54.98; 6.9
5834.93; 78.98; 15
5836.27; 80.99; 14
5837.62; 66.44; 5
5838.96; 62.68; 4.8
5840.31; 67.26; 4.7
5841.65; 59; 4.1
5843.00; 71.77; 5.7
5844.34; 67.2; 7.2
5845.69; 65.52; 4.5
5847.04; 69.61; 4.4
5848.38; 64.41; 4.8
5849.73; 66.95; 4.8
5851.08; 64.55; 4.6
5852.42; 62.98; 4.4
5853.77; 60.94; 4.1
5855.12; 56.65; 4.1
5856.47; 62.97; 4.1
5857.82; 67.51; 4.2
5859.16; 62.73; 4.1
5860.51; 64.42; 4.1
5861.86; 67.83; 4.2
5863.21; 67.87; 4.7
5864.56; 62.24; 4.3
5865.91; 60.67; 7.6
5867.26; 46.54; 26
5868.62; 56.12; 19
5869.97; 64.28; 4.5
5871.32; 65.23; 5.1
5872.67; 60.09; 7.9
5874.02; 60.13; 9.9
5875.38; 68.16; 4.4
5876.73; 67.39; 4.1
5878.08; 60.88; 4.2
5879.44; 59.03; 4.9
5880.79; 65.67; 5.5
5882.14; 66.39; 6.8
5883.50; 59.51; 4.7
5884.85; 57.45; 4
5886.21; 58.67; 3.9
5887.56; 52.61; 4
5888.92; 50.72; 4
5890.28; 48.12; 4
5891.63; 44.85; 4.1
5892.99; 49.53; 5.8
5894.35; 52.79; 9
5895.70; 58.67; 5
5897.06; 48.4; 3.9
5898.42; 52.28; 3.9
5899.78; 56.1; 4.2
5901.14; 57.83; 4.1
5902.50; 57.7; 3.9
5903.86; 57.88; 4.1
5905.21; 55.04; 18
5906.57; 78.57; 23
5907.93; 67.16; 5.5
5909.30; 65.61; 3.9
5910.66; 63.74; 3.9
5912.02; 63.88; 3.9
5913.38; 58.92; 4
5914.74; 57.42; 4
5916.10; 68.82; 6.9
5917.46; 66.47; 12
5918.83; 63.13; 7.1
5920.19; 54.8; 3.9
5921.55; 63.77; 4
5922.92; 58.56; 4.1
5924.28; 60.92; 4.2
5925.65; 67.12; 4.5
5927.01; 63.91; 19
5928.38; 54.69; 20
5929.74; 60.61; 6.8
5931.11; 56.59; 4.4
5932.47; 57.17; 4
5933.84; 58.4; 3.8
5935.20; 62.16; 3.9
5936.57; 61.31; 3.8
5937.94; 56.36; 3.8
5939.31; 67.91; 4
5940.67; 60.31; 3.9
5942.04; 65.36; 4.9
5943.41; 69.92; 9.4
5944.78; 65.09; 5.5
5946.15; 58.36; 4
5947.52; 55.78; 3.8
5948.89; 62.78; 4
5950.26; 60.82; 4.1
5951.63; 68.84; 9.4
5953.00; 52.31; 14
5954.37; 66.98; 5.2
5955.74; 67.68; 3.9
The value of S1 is 1.9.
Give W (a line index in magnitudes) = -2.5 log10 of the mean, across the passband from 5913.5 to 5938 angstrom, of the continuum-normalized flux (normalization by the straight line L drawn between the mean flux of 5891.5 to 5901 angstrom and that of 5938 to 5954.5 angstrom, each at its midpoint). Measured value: -0.04 mag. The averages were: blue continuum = 52.5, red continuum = 62.5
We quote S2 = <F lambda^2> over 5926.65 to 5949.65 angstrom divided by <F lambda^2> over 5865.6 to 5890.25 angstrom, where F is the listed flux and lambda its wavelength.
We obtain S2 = 1.0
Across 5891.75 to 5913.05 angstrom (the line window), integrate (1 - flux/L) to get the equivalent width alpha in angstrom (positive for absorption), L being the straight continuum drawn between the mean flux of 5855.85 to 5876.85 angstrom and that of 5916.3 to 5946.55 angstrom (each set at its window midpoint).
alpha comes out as 1.18 angstrom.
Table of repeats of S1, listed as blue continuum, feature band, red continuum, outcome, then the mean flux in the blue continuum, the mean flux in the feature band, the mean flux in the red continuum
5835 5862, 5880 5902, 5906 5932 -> 3.09 angstrom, 65.9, 55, 62.8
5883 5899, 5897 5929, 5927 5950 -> -2.66 angstrom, 52.7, 61.2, 60.9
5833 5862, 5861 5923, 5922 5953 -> 3.69 angstrom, 65.7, 59.7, 61.3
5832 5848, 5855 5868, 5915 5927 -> 0.83 angstrom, 67.7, 62.1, 62.8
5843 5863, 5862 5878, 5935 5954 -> 0.62 angstrom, 64.9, 61.9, 62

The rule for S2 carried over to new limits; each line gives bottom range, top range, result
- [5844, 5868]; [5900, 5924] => 1.00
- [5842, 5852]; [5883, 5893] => 0.80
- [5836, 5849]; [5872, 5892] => 0.89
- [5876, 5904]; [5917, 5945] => 1.11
